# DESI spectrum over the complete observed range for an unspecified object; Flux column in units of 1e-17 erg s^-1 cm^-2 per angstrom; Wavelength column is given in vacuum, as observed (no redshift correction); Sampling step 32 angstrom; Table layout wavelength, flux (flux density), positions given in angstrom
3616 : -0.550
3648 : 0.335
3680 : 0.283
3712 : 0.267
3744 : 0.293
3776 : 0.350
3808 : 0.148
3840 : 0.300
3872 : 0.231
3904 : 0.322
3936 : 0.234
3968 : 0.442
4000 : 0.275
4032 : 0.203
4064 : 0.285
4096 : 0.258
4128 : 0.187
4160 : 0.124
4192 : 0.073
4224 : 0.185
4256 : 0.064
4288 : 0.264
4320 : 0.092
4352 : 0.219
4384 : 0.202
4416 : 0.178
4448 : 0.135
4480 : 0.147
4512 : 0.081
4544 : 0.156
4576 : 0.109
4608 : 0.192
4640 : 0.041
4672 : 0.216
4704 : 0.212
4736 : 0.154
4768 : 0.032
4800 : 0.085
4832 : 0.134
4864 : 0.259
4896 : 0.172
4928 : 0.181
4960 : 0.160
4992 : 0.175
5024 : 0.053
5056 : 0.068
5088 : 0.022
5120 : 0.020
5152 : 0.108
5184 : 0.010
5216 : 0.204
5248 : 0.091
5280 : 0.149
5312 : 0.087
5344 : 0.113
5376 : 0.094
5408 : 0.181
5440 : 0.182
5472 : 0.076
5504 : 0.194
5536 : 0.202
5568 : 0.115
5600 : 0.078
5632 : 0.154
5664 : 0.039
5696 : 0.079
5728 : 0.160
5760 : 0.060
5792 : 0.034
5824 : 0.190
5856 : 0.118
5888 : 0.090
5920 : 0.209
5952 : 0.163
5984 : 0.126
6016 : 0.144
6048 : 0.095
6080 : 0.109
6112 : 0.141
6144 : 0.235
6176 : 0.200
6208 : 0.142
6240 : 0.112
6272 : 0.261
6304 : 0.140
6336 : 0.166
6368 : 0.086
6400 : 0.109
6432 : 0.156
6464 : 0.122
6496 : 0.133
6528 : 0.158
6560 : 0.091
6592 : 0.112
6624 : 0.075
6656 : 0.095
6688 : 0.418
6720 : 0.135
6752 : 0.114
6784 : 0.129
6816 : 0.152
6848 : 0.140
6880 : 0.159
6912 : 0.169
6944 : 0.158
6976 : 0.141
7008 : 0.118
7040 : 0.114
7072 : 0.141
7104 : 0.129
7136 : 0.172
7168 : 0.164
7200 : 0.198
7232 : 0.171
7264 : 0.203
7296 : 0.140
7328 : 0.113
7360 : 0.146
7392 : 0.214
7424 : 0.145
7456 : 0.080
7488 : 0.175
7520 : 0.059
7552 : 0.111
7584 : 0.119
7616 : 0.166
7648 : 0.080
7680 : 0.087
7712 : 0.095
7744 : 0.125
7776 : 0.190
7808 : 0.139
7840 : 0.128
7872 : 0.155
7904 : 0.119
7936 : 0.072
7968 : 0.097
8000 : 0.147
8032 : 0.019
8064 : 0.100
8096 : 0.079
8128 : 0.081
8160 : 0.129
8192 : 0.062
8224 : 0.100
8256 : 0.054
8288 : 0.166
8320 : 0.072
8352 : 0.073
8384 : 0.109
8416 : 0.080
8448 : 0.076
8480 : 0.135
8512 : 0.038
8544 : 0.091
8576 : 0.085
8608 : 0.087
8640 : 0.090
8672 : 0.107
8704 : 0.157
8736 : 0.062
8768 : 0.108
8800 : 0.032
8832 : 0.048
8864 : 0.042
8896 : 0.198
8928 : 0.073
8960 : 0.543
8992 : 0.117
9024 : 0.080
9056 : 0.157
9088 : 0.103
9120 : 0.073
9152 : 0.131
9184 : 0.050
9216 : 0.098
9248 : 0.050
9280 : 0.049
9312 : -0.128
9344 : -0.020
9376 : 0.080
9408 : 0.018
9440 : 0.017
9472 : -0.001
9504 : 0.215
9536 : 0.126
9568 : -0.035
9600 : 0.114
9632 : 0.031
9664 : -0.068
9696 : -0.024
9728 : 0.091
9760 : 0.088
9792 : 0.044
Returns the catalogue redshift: 0.79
